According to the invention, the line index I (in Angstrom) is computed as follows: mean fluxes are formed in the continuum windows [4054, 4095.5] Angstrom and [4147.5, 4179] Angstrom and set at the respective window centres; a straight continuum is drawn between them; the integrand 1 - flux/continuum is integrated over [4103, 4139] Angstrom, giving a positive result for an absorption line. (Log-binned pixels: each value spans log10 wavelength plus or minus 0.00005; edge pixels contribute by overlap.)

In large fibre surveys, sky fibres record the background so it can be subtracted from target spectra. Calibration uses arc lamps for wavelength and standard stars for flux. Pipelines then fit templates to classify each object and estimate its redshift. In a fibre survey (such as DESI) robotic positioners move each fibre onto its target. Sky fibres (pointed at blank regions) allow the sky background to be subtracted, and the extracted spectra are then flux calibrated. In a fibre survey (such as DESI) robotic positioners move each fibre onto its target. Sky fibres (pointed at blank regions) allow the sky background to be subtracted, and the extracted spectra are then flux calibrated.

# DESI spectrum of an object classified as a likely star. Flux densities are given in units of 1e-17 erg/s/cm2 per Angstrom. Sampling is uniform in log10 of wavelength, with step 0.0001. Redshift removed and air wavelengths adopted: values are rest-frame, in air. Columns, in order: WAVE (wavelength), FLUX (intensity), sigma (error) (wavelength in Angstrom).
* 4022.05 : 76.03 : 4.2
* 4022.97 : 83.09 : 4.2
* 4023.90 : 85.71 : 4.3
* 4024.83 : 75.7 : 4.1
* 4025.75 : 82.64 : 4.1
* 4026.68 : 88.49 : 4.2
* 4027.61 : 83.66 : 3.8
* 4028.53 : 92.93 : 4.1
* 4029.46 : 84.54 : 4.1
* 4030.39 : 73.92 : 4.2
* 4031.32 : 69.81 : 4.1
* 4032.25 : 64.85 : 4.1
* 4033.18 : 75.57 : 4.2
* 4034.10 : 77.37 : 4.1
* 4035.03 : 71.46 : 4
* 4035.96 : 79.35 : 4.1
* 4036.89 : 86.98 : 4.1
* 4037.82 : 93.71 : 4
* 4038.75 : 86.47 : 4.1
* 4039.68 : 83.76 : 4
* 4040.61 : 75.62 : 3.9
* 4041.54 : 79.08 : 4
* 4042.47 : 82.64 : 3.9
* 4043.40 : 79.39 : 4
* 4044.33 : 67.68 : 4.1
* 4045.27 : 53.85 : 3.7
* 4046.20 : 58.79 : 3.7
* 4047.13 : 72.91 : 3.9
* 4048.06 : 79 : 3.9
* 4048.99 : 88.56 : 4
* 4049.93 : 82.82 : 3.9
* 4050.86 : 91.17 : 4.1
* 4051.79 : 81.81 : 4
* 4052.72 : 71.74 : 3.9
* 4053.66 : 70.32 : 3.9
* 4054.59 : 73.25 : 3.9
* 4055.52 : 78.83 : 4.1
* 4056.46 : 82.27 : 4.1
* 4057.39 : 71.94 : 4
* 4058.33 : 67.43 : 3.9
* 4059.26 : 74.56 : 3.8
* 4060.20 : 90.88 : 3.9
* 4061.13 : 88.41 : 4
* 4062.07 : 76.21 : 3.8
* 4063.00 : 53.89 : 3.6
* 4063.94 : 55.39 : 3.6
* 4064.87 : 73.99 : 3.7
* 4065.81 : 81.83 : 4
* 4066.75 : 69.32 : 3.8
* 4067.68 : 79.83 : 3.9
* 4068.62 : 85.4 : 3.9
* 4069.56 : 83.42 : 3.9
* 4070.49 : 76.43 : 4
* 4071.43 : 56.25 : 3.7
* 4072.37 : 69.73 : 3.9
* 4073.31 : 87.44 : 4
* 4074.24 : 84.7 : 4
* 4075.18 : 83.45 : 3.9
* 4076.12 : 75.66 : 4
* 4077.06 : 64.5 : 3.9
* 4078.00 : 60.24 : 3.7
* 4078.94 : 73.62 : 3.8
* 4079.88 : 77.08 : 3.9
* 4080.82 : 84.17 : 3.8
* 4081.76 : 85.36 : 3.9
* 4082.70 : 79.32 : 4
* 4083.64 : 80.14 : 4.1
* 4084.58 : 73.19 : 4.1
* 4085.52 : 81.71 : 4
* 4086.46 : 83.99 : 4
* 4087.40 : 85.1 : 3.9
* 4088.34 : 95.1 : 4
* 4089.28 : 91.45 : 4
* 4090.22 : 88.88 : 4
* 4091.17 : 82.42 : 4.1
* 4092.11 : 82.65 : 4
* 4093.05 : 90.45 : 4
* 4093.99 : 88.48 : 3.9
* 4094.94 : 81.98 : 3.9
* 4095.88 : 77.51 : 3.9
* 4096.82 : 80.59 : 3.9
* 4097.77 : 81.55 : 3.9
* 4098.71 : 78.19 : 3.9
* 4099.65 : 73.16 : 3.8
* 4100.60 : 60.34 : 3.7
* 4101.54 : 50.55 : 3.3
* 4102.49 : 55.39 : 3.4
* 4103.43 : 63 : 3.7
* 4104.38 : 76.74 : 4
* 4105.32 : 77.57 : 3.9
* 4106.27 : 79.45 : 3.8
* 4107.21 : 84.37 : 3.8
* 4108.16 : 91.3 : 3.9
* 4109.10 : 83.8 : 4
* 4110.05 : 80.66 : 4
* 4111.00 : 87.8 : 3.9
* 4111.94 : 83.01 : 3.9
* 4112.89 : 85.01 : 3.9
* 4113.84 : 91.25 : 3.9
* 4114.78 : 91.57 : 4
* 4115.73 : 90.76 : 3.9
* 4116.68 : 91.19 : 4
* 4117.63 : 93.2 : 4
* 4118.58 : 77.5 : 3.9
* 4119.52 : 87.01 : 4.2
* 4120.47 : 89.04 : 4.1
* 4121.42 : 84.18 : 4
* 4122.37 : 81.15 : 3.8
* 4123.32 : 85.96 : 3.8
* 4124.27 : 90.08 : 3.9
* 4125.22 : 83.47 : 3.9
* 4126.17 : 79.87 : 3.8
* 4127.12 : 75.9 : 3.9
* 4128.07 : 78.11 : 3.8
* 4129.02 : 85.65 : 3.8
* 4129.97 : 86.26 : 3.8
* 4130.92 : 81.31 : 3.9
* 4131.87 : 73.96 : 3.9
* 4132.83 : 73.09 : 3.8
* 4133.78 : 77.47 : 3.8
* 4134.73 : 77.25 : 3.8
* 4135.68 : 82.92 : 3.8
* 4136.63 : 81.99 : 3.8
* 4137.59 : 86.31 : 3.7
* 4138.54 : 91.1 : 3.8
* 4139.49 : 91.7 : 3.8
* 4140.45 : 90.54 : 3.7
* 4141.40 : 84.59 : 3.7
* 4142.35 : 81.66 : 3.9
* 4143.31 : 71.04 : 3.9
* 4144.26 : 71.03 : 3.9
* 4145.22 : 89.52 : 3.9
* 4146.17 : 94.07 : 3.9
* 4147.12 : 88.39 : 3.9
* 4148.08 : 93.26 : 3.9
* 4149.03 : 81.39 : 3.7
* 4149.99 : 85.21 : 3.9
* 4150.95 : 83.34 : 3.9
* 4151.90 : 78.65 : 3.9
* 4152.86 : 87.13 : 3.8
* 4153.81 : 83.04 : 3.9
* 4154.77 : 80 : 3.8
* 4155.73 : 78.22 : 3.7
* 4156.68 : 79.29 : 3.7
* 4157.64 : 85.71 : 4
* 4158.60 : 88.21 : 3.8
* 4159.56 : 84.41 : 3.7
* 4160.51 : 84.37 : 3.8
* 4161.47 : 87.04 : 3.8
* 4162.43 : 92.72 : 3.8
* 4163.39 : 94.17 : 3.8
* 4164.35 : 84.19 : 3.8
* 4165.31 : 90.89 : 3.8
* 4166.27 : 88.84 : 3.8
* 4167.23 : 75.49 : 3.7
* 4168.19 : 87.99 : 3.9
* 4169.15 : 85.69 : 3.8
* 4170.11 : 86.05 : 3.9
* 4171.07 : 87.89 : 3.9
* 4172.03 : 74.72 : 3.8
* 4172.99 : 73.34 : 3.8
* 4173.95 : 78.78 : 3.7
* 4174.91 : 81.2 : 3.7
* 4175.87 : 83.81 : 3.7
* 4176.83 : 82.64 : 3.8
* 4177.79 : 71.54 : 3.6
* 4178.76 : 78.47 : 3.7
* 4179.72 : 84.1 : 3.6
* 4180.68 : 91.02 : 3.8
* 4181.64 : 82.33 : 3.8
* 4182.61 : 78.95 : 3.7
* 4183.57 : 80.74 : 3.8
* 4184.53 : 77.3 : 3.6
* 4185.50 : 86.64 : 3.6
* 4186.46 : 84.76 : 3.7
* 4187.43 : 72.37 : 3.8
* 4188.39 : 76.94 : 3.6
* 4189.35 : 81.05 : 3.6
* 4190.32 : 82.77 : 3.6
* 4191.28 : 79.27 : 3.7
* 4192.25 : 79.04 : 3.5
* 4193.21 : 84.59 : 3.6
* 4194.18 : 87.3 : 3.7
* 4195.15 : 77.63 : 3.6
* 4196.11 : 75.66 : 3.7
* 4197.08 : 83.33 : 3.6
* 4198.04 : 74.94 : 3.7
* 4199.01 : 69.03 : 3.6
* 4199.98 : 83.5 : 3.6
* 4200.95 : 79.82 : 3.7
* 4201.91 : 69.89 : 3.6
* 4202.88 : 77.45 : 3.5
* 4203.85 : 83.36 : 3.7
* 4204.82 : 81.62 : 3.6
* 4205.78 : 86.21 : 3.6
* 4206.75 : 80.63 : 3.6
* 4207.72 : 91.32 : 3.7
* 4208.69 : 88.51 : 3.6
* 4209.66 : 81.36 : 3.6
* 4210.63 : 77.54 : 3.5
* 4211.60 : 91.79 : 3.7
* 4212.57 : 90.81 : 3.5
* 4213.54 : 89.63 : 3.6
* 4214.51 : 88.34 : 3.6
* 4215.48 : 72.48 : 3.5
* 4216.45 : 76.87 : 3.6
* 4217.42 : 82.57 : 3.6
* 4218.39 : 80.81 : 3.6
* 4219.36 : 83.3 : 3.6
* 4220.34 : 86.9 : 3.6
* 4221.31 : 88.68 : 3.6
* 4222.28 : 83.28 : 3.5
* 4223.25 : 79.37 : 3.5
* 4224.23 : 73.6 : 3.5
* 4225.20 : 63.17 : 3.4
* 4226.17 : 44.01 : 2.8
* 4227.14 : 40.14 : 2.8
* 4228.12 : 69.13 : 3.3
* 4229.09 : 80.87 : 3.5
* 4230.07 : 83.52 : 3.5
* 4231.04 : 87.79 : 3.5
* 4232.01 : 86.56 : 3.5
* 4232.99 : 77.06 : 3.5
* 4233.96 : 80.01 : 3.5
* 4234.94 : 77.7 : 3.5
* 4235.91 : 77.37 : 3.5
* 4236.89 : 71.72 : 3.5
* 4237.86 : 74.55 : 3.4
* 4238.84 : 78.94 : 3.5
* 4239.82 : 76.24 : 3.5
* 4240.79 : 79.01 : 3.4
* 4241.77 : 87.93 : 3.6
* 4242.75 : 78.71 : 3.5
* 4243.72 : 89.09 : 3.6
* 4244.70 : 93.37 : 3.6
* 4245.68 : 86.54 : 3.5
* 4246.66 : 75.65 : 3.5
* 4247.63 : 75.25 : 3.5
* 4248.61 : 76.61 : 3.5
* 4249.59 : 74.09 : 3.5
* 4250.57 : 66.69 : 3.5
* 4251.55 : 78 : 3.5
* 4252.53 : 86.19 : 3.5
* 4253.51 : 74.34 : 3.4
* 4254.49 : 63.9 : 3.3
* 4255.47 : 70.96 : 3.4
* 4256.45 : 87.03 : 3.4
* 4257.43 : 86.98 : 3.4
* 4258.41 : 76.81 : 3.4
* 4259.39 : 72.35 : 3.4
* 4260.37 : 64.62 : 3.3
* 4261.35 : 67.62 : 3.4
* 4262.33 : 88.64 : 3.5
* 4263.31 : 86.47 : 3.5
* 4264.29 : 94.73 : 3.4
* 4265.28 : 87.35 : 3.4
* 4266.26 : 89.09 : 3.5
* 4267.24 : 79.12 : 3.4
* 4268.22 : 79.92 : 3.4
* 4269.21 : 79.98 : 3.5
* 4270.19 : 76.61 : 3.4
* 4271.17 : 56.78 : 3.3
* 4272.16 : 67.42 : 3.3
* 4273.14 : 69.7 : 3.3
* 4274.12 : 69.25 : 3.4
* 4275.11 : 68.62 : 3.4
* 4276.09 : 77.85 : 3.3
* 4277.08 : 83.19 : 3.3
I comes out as -0.9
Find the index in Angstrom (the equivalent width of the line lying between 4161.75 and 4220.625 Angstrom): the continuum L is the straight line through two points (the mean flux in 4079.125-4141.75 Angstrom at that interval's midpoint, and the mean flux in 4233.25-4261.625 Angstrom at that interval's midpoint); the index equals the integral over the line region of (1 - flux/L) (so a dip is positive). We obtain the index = -2.0 Angstrom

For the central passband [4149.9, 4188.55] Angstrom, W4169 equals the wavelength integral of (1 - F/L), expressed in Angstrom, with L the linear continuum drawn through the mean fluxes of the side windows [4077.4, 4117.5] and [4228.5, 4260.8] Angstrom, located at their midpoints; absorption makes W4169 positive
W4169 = -1.6 Angstrom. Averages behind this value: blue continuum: 80.5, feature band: 82.9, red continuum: 78.7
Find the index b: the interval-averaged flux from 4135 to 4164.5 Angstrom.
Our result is 85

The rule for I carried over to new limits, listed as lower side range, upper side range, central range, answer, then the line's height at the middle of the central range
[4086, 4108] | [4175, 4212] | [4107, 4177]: -3.9 Angstrom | 79.8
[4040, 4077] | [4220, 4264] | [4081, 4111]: -1.5 Angstrom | 76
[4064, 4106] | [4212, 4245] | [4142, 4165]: -1.9 Angstrom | 77.9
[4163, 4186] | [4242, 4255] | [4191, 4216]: -0.2 Angstrom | 81.1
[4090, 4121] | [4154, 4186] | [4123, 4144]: 0.0 Angstrom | 82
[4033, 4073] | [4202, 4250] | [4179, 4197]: -0.6 Angstrom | 78.8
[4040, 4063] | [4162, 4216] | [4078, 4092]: -0.8 Angstrom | 77.7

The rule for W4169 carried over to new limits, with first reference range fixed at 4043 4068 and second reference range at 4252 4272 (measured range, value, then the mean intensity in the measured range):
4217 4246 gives -0.1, 78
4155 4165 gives -1.2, 85.7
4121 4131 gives -0.9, 83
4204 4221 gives -1.5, 84.2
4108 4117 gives -1.4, 87.5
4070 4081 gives 0.1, 74.2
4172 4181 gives -0.4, 80.1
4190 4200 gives -0.3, 79.5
